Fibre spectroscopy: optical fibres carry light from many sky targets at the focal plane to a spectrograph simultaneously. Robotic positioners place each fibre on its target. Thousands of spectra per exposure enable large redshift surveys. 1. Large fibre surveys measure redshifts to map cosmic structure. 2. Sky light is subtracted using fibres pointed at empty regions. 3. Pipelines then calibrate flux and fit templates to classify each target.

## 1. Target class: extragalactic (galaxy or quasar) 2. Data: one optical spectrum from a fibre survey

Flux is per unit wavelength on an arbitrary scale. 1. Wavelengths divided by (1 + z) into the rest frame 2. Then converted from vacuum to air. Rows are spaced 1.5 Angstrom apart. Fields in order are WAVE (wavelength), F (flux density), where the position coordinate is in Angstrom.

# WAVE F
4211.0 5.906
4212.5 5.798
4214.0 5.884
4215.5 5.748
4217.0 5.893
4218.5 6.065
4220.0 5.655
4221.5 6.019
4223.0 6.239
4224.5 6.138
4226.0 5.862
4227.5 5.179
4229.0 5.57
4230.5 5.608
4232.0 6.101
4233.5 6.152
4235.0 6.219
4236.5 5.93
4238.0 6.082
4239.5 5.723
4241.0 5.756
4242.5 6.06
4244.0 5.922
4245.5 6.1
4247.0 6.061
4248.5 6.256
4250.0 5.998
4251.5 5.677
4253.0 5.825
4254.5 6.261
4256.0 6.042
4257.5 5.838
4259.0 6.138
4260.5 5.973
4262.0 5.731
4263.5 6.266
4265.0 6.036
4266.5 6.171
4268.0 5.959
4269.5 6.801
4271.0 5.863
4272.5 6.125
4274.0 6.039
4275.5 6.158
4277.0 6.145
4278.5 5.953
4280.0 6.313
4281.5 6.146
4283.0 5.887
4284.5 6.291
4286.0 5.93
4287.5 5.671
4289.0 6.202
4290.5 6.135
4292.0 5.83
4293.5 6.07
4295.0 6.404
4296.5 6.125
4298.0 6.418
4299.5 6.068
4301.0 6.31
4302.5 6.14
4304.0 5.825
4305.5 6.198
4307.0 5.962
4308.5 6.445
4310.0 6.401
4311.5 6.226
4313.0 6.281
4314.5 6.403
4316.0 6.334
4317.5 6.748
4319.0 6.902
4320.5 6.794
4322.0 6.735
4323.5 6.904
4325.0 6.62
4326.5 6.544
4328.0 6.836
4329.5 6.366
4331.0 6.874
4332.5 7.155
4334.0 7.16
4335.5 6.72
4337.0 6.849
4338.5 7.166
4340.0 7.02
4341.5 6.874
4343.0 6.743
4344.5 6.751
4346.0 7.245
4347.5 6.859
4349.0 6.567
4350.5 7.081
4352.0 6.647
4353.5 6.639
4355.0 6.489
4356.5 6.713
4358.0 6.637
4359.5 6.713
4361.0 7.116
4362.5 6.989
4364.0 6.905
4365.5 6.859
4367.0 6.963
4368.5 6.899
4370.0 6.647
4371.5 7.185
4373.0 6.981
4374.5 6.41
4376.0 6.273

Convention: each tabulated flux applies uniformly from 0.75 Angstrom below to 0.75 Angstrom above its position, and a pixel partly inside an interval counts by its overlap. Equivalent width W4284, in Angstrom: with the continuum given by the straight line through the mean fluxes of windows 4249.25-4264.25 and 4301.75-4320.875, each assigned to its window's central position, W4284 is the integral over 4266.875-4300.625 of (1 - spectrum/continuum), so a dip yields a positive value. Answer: 0.2 Angstrom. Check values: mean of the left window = 5.97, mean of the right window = 6.35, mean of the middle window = 6.12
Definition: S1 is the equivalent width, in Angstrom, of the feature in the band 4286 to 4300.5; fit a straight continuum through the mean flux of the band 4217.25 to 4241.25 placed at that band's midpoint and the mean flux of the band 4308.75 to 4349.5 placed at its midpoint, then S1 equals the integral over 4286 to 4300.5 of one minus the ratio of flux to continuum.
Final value 0.8 Angstrom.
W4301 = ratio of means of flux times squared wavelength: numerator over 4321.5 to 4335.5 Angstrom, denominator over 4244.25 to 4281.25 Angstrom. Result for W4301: 1.15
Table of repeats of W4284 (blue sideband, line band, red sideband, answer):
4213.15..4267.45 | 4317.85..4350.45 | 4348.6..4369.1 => -1.1 Angstrom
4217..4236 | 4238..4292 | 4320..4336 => 1.7 Angstrom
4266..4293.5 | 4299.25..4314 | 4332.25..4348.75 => 0.6 Angstrom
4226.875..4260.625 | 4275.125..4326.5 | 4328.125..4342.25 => 2.2 Angstrom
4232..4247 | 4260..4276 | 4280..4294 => -0.2 Angstrom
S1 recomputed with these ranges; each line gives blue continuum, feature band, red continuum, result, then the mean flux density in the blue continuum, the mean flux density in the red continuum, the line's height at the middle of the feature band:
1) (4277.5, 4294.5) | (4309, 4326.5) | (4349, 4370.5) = -0.56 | 6.05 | 6.8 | 6.37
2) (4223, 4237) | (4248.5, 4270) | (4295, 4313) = -0.14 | 5.88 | 6.21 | 6.01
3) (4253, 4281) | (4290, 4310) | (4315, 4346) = 0.96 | 6.09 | 6.81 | 6.47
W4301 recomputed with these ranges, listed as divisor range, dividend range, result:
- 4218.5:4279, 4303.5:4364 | 1.16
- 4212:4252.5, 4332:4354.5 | 1.23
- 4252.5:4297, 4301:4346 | 1.12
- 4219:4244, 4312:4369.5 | 1.21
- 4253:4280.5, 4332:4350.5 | 1.18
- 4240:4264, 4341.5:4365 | 1.19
